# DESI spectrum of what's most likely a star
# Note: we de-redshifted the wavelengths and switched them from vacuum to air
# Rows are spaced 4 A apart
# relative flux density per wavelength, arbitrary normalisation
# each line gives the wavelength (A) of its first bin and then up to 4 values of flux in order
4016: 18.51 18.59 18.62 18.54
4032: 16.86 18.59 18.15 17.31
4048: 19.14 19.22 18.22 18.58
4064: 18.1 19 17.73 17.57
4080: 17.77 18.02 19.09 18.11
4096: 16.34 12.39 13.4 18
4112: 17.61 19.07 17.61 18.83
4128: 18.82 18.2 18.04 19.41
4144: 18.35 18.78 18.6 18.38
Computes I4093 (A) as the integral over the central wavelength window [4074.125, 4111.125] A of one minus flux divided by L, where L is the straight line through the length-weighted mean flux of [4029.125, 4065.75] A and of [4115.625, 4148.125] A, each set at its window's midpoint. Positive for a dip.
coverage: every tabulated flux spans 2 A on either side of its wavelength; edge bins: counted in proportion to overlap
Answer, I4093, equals 3.28 A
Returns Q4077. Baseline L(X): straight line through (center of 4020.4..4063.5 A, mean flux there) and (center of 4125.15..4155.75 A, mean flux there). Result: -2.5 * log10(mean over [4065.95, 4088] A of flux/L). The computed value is 0.02 mag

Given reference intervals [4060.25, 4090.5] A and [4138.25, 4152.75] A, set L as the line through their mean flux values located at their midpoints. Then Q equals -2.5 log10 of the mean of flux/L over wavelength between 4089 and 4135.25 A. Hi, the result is 0.08 mag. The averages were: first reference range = 18.2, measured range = 17.2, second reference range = 18.8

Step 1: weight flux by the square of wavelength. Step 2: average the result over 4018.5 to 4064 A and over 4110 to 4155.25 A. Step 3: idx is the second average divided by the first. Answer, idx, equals 1.1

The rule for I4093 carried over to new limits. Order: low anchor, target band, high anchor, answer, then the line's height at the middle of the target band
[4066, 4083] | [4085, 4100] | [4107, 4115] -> 0.71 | 18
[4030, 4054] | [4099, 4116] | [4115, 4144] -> 2.30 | 18.5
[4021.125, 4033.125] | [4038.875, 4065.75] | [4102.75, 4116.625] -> -0.92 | 17.8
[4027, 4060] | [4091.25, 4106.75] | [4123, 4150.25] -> 2.95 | 18.5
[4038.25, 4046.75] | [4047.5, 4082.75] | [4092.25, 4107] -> -3.60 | 16.6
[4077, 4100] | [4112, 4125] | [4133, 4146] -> -0.19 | 18.1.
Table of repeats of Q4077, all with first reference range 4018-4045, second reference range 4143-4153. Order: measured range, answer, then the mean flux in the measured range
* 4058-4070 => -0.02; 18.6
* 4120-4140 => 0.00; 18.5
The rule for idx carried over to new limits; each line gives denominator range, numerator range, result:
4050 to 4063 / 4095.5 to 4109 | 0.81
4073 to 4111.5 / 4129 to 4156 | 1.13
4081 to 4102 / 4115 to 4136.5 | 1.11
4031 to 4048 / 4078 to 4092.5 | 1.04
